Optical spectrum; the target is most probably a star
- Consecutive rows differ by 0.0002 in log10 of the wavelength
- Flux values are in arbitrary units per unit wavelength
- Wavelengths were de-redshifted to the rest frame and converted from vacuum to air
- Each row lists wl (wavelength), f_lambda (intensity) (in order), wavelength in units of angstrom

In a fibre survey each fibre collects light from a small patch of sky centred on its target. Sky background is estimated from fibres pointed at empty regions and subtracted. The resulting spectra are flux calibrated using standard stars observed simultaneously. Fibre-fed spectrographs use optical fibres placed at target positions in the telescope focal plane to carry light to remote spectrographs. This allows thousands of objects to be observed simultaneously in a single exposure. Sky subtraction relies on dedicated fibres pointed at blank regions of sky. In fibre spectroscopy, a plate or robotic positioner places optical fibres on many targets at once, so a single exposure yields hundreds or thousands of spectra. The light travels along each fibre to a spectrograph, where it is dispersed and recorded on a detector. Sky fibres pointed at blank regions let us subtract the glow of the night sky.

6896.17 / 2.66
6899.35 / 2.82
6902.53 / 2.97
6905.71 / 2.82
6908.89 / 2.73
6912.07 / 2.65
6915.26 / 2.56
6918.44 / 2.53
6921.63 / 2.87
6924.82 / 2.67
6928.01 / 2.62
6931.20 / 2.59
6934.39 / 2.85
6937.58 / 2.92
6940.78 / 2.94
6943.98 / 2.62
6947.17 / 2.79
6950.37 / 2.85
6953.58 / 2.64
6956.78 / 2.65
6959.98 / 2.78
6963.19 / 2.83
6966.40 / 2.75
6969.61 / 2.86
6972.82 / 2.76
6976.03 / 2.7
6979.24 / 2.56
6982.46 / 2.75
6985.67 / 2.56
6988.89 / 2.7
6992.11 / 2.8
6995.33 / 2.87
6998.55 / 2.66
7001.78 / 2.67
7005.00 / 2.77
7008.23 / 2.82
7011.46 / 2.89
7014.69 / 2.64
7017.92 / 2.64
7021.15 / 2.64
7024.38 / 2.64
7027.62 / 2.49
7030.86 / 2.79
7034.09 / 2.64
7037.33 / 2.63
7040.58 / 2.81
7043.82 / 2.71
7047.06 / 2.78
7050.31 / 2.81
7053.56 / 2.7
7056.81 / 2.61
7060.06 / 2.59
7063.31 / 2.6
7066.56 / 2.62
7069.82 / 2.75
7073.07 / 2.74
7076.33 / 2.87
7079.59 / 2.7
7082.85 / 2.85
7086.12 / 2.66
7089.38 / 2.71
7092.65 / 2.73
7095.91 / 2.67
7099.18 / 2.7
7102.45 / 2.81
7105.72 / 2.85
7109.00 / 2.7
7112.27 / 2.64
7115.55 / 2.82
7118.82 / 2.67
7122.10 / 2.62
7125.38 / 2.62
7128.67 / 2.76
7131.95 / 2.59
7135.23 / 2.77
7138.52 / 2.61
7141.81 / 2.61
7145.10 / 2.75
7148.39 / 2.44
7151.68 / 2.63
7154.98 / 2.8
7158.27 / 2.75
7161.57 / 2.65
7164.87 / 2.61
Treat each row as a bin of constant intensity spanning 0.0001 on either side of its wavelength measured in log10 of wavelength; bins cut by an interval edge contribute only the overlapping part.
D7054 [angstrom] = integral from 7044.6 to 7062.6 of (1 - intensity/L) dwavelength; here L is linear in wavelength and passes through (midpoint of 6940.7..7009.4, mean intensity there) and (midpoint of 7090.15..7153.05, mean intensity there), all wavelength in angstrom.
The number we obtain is 0.1 angstrom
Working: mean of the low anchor 2.74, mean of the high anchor 2.68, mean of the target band 2.69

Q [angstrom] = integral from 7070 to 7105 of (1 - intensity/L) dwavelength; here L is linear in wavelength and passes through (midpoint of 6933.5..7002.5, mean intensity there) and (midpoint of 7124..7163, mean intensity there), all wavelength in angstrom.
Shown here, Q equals -0.7 angstrom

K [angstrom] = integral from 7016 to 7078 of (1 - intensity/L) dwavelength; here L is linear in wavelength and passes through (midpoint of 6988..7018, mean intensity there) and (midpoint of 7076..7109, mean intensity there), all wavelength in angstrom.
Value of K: 1.4 angstrom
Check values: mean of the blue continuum 2.75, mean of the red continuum 2.75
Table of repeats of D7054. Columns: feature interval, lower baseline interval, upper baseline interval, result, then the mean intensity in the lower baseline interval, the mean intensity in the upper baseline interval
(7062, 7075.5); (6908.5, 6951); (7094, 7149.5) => 0.0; 2.73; 2.69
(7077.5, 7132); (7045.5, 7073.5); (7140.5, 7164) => -0.9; 2.69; 2.66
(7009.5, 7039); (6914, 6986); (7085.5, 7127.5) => 0.5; 2.73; 2.71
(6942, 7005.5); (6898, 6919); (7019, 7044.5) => -0.7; 2.73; 2.67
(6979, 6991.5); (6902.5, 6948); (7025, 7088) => 0.3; 2.73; 2.7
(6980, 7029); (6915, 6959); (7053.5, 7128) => 0.3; 2.73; 2.71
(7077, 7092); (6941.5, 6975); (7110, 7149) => -0.3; 2.76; 2.67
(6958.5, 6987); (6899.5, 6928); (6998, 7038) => -0.3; 2.72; 2.69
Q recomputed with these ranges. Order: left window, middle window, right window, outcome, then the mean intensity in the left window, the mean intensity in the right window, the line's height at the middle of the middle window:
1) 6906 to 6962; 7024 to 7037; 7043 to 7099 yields 0.4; 2.72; 2.71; 2.72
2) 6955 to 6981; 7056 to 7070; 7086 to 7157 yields 0.4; 2.74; 2.69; 2.71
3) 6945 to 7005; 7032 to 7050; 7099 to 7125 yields 0.0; 2.73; 2.72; 2.73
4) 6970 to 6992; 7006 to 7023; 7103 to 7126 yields -0.2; 2.69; 2.71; 2.7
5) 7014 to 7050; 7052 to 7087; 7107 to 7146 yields -0.3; 2.68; 2.68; 2.68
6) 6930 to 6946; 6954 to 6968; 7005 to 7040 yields 0.1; 2.79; 2.69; 2.76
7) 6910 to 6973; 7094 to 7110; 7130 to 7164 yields -0.4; 2.74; 2.66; 2.68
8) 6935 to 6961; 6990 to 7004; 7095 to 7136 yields 0.0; 2.78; 2.71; 2.76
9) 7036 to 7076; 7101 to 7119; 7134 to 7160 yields -0.5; 2.7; 2.67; 2.68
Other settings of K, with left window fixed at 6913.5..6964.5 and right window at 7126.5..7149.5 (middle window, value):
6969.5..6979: -0.04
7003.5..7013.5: -0.43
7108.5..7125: -0.15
